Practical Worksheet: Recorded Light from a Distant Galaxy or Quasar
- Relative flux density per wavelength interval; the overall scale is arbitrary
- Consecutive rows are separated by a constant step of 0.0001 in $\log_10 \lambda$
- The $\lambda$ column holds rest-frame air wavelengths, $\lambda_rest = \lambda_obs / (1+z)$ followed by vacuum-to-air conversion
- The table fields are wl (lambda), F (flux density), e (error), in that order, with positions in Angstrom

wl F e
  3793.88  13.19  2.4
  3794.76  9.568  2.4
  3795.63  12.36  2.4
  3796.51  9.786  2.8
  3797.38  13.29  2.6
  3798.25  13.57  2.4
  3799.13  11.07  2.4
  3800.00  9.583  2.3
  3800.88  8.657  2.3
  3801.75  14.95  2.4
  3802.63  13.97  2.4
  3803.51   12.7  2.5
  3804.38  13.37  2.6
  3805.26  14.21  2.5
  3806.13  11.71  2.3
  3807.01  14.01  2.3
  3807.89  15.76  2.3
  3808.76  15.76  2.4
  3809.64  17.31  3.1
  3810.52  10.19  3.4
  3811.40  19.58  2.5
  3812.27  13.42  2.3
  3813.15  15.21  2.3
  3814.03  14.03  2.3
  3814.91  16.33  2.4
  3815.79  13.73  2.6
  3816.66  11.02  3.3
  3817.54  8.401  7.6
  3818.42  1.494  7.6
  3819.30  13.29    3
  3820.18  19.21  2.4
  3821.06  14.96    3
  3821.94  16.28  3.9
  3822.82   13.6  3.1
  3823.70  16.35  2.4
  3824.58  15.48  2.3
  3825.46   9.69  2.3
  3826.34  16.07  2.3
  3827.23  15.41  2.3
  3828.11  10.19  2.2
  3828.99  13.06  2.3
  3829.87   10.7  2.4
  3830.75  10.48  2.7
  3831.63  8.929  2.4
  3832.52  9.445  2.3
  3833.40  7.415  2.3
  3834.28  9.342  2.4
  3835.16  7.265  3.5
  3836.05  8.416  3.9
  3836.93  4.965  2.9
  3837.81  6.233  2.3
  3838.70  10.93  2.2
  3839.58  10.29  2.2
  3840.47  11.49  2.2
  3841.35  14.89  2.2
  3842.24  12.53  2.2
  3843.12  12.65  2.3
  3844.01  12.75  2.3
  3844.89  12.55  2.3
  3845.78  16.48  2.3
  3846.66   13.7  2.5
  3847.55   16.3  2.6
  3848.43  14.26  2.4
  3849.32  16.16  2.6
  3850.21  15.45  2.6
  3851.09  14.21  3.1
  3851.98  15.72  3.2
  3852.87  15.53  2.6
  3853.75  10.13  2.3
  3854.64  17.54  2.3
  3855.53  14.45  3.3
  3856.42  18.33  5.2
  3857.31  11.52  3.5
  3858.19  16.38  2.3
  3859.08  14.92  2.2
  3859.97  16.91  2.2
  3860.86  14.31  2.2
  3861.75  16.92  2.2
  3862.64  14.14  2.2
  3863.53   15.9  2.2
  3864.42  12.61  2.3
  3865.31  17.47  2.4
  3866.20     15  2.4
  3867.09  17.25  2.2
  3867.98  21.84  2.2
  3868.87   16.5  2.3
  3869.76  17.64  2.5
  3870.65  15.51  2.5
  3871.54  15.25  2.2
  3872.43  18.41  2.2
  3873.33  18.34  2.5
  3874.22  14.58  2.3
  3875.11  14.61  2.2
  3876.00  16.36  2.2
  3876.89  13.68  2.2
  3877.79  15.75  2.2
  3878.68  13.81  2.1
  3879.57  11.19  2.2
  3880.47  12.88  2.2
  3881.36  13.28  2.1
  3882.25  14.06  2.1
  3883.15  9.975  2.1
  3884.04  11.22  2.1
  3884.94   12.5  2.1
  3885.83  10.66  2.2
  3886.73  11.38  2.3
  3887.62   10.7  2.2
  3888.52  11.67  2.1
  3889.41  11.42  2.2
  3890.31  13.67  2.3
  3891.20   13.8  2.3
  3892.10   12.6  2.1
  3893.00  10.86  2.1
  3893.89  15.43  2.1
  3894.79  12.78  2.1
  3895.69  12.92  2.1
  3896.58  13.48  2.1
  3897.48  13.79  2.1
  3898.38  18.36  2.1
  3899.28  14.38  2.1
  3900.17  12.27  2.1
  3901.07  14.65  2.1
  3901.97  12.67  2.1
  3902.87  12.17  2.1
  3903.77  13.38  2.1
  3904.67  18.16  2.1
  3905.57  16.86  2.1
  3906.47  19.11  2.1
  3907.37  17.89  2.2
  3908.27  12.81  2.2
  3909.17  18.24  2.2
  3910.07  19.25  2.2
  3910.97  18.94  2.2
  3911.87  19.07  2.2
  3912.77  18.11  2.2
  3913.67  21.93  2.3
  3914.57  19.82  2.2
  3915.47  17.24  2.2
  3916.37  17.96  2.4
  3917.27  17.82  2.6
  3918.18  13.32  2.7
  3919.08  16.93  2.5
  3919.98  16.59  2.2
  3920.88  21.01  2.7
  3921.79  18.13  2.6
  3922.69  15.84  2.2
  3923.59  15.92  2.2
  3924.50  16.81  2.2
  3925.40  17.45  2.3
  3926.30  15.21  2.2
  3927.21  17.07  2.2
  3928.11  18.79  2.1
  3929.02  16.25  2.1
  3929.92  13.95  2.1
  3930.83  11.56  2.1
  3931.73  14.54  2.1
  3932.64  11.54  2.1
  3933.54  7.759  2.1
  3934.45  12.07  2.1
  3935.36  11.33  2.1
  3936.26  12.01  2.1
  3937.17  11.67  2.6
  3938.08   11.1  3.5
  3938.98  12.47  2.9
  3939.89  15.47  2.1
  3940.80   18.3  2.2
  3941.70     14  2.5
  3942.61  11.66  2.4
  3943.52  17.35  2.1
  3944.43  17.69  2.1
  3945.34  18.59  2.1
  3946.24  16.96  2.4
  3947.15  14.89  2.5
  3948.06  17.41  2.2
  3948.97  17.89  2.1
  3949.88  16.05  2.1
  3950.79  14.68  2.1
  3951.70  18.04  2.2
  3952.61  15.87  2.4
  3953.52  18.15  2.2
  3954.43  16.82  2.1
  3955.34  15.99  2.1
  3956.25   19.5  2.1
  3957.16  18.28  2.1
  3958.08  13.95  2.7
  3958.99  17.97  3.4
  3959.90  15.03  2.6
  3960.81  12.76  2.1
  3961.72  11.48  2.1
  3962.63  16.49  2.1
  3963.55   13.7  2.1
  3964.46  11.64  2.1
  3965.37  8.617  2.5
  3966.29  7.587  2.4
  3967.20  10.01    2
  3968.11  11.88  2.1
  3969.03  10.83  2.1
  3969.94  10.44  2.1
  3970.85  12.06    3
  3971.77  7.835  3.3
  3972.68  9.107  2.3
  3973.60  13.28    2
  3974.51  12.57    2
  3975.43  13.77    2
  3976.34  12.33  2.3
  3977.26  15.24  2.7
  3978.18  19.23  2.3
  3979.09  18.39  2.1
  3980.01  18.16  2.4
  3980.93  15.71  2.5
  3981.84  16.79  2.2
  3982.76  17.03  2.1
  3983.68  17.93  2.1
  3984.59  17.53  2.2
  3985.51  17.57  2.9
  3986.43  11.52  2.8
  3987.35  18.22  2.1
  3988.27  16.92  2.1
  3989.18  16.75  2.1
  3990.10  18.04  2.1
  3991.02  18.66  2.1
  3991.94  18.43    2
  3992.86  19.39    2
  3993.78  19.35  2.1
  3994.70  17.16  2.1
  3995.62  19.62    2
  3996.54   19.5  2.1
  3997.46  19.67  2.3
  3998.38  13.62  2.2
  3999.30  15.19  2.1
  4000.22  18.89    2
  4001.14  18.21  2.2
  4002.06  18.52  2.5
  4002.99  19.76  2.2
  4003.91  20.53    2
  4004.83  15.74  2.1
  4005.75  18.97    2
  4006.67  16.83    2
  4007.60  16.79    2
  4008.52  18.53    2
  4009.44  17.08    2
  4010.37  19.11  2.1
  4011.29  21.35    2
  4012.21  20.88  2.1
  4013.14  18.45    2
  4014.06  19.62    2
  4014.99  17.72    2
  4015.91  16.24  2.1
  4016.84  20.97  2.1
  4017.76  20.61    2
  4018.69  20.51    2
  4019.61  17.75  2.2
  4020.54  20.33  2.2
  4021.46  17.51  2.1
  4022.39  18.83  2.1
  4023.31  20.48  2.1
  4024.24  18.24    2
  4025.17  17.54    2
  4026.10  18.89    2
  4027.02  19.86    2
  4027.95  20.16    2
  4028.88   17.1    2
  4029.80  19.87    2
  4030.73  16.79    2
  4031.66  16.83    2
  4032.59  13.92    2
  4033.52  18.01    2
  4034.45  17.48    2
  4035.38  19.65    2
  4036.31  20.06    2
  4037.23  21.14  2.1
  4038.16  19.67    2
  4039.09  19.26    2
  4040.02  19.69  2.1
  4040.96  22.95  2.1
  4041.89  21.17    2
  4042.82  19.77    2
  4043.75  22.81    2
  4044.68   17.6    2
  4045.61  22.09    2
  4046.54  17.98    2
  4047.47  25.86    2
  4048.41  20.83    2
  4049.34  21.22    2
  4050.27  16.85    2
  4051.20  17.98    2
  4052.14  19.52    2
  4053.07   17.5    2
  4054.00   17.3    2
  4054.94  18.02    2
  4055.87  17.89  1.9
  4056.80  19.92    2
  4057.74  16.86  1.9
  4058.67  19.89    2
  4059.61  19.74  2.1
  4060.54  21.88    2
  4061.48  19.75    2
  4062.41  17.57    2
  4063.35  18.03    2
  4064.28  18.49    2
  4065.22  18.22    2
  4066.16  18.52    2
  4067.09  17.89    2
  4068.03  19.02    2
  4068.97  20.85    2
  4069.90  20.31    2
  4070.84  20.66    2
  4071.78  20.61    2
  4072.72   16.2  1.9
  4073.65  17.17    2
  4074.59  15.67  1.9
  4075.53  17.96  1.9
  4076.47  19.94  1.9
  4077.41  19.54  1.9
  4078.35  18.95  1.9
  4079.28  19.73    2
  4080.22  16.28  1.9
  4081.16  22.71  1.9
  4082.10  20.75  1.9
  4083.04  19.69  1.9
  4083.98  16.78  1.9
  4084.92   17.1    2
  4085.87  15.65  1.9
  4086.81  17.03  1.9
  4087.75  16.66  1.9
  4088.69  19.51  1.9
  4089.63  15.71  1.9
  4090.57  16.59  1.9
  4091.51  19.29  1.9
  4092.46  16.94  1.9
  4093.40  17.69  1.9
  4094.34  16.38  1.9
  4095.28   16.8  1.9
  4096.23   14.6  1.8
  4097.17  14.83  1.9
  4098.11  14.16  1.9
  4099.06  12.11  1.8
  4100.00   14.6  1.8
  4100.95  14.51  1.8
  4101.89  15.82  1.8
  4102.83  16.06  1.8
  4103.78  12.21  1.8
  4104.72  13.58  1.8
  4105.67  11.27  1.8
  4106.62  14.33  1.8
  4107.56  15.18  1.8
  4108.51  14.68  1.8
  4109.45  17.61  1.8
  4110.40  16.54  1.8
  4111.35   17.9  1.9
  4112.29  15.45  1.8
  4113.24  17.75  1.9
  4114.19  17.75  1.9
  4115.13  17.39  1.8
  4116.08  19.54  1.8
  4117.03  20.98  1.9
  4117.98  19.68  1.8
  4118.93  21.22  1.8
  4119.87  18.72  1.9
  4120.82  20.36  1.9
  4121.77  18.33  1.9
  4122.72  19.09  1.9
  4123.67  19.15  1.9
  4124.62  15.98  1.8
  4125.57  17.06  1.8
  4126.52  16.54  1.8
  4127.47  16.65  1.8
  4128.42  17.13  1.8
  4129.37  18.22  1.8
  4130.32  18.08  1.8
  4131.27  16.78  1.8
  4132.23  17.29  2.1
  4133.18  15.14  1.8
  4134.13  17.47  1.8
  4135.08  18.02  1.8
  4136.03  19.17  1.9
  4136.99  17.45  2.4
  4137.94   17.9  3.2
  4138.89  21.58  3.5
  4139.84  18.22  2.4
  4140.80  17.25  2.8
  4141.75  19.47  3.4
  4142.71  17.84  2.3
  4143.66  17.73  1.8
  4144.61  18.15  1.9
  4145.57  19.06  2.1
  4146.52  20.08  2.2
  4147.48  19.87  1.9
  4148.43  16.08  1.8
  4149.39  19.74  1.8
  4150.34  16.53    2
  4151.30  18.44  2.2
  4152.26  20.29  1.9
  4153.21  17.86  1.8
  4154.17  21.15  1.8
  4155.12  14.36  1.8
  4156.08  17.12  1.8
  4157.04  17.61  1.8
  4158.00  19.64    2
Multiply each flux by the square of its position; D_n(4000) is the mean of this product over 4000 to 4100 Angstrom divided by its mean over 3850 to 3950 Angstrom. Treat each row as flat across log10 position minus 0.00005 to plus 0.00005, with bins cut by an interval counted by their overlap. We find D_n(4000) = 1.33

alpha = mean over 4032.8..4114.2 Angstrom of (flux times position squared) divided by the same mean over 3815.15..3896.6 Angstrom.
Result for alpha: 1.50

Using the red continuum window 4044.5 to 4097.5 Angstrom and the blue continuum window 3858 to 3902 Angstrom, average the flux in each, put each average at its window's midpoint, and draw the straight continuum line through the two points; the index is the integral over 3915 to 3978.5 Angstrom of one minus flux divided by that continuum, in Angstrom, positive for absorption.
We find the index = 4.6 Angstrom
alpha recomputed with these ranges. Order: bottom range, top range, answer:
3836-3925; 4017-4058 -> 1.40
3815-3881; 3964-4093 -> 1.43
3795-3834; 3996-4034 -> 1.59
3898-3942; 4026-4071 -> 1.31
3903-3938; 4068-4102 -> 1.19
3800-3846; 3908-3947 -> 1.35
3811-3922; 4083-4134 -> 1.33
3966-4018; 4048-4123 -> 1.12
